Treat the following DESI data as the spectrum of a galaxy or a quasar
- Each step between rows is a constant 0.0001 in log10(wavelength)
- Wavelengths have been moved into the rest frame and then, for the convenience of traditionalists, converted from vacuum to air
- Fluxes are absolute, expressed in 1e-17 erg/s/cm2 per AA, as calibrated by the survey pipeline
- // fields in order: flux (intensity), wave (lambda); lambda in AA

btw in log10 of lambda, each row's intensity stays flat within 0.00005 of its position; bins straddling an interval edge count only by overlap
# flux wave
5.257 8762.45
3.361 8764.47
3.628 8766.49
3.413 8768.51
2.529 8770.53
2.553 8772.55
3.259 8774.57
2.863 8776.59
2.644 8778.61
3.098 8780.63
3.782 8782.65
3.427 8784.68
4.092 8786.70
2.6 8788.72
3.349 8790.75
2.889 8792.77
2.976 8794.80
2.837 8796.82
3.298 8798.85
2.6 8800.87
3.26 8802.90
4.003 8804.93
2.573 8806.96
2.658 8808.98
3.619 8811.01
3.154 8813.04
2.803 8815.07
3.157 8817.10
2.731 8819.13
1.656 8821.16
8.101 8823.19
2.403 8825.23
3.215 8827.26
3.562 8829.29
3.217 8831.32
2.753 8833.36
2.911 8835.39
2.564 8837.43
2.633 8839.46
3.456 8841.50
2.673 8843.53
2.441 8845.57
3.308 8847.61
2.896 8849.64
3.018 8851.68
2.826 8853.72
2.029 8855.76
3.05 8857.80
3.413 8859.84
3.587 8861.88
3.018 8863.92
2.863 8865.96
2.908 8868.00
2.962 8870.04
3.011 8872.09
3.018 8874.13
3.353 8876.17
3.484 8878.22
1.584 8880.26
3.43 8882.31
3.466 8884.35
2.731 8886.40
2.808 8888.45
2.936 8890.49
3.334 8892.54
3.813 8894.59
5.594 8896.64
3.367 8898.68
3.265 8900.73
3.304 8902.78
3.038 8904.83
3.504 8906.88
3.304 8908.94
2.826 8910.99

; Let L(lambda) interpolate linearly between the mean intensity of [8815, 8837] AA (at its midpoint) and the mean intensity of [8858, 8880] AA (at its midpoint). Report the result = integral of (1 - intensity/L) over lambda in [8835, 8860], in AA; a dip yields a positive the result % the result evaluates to 2.9 AA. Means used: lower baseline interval 3.32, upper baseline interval 3.1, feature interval 2.84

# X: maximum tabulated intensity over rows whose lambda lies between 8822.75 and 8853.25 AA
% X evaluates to 8.101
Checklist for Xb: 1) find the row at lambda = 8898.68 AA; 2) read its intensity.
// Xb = 3.367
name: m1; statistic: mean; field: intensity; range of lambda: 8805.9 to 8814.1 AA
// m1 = 3.01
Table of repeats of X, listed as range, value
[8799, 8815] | 4.003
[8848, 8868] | 3.587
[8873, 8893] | 3.484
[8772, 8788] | 4.092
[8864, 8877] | 3.353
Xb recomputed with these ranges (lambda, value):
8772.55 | 2.553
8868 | 2.908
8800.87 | 2.6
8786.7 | 4.092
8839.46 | 2.633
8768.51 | 3.413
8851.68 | 3.018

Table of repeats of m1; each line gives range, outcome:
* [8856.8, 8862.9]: 3.35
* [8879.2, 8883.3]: 2.51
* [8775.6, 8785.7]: 3.16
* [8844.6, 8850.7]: 2.89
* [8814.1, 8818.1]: 2.98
